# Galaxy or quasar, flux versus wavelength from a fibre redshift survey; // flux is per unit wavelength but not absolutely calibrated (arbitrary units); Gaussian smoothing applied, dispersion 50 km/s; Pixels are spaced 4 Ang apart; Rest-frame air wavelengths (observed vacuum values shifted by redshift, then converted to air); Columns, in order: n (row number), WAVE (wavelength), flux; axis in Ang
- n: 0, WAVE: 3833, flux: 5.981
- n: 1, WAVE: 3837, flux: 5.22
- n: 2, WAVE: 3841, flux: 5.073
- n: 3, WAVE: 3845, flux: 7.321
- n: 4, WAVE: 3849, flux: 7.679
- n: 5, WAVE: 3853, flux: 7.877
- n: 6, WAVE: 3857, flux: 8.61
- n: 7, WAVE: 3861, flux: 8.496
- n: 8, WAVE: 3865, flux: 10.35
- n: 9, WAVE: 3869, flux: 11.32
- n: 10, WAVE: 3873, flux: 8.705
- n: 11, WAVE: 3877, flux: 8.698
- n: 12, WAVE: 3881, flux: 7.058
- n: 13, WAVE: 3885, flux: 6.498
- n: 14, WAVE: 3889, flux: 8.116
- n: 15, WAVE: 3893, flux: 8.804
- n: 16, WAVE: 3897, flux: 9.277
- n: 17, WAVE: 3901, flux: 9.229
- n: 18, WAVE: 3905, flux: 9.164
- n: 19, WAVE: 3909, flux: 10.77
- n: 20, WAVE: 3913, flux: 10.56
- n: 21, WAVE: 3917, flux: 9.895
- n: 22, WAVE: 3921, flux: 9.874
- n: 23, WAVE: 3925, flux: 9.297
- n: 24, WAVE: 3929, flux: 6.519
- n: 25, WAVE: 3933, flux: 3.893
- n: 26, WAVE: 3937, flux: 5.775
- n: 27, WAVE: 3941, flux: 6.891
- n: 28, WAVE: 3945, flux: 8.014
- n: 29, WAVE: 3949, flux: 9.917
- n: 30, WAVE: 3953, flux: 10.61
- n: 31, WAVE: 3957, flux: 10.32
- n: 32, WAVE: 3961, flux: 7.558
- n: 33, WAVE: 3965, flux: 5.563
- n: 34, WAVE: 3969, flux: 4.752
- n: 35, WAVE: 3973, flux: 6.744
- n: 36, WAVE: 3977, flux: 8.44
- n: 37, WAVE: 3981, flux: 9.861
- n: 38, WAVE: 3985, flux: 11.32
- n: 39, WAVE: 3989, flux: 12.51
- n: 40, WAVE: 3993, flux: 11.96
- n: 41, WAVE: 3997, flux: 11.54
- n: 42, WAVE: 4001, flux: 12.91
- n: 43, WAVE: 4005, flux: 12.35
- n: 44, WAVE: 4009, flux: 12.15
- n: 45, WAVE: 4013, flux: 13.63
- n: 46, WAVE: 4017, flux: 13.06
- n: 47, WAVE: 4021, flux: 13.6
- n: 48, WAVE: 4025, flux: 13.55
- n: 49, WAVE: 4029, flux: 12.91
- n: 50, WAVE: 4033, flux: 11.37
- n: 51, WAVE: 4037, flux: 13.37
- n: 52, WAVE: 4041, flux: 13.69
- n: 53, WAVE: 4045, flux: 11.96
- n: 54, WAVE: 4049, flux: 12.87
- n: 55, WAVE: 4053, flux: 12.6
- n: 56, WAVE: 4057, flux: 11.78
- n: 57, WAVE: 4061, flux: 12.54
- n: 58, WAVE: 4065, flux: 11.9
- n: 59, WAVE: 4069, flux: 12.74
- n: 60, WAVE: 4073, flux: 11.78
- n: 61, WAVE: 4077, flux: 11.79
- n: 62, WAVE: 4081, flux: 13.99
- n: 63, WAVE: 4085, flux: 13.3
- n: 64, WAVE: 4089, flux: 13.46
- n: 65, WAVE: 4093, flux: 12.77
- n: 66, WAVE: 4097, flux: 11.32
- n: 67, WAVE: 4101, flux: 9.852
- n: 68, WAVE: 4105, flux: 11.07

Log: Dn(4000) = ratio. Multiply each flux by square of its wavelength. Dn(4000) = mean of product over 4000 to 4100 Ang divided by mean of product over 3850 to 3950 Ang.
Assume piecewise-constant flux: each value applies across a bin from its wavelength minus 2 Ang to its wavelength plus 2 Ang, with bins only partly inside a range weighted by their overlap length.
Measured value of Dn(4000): 1.60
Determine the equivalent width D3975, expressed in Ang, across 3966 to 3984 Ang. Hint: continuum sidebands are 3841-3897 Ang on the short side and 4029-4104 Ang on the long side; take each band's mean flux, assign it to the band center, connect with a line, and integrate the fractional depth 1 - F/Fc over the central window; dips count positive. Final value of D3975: 5.1 Ang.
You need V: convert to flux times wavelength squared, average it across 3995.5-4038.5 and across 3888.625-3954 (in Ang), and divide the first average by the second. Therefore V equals 1.6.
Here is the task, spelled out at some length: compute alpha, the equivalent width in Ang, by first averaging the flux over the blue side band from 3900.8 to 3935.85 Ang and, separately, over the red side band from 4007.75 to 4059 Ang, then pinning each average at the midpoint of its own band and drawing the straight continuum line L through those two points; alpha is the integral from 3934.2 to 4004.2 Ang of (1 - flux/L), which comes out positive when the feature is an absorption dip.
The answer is 10.0 Ang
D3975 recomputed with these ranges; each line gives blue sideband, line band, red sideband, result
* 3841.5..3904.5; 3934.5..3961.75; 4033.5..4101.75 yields 4.5 Ang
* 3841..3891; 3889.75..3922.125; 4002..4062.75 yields -1.0 Ang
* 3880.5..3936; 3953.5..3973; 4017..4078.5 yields 5.4 Ang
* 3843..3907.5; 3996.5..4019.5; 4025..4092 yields -2.3 Ang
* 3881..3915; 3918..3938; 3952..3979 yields 2.6 Ang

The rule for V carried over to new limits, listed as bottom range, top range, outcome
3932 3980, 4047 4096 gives 1.78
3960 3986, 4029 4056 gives 1.72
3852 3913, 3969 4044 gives 1.40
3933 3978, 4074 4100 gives 1.80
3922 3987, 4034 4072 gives 1.67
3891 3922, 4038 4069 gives 1.39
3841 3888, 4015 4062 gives 1.69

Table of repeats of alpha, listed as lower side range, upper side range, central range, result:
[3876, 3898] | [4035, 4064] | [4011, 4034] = -2.35 Ang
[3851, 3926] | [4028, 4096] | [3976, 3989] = 0.73 Ang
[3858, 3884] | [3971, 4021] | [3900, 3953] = 8.10 Ang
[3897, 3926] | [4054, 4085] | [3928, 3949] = 7.60 Ang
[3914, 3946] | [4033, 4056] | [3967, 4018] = -1.59 Ang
